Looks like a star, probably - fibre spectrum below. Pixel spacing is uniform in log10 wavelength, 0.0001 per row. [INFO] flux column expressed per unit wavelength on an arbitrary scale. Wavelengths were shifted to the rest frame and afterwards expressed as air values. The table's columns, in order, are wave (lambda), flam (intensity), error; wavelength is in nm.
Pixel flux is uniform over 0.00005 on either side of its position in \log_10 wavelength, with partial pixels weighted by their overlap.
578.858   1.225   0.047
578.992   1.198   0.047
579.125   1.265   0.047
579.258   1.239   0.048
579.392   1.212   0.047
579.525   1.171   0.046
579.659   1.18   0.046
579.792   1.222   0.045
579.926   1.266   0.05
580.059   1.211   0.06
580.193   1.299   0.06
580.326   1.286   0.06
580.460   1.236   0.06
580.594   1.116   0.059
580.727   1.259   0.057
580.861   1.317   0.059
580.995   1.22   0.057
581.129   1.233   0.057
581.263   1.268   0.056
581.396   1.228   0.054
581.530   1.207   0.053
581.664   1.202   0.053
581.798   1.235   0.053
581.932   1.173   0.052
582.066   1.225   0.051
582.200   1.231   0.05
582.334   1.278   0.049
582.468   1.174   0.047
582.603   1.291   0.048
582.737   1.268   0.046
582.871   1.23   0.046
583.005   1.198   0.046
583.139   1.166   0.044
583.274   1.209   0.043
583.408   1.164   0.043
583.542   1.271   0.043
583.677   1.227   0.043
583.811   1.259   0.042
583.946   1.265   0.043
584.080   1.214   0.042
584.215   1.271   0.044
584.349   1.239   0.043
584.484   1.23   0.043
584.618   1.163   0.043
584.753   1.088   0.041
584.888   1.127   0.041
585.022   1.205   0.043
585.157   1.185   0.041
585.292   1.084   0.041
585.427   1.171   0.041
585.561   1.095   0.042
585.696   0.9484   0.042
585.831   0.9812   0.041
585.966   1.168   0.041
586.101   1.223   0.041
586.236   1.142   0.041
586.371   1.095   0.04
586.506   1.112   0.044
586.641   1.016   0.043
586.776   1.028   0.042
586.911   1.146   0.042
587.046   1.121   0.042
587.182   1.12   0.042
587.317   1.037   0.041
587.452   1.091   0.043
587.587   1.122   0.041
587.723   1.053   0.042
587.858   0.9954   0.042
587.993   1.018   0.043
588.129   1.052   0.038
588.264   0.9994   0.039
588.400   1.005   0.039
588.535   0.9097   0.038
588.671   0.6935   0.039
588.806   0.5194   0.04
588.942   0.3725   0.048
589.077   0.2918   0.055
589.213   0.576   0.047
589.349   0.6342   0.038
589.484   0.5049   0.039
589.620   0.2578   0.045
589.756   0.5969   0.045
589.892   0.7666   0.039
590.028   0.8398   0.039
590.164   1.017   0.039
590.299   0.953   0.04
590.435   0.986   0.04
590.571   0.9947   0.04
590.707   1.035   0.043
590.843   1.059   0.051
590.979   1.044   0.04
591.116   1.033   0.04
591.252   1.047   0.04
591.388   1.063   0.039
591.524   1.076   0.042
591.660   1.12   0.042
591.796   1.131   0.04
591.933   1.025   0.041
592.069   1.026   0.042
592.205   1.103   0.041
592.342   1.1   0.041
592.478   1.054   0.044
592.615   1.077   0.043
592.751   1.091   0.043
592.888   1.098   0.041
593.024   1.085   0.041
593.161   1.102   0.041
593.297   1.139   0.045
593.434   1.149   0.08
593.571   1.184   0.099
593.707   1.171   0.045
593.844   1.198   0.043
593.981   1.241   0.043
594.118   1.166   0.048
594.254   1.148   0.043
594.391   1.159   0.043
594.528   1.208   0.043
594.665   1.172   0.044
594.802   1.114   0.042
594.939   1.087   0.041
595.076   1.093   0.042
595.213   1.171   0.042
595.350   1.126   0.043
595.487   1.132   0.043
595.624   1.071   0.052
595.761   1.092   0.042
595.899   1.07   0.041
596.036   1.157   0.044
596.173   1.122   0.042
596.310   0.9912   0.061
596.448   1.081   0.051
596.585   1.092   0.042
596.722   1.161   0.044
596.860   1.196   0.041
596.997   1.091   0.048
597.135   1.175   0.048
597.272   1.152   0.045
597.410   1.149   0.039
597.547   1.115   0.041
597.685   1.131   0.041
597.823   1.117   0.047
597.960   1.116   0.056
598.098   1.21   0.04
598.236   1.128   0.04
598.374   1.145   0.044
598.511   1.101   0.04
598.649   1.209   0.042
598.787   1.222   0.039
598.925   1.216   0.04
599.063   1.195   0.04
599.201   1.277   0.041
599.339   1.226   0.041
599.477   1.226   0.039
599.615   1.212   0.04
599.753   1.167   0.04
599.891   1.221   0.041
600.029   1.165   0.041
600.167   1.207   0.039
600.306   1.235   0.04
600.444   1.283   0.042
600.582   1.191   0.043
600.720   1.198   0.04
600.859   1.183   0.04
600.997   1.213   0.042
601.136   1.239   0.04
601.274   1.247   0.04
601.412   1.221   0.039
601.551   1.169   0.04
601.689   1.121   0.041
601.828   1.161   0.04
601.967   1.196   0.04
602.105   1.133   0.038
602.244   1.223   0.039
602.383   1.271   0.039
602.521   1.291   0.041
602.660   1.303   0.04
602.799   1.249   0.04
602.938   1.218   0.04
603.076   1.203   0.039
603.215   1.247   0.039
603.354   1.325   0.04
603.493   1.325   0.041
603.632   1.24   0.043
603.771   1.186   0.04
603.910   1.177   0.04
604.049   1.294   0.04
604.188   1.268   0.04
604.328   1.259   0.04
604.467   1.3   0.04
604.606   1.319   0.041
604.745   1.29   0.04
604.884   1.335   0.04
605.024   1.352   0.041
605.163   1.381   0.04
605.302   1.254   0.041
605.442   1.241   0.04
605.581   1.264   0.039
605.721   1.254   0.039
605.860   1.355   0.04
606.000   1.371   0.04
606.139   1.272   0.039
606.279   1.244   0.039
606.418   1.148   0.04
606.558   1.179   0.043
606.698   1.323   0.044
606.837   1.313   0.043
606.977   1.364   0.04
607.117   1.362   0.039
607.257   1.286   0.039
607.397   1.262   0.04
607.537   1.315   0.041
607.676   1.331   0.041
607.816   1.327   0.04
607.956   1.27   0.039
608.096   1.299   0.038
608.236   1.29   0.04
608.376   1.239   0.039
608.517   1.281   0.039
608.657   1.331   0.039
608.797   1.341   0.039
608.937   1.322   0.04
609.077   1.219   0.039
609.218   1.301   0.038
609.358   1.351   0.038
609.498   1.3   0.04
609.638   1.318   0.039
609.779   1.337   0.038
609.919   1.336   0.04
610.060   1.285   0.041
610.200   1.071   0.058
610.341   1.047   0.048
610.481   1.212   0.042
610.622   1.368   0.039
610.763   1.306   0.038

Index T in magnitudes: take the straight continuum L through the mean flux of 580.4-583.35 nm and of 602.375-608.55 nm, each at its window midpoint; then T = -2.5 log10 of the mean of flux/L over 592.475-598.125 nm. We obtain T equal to 0.12 mag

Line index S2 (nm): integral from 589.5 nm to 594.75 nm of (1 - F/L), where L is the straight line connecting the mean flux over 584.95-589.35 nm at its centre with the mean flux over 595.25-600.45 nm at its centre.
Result 0.12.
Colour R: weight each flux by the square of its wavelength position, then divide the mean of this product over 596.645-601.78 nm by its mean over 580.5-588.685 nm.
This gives 1.1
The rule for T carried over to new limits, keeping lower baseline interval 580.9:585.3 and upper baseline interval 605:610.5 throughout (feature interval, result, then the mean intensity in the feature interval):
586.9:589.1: 0.31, 0.921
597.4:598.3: 0.11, 1.14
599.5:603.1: 0.05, 1.21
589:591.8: 0.41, 0.851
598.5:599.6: 0.04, 1.21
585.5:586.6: 0.12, 1.09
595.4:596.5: 0.15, 1.09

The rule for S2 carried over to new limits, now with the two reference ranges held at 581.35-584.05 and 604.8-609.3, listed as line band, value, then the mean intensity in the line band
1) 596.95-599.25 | 0.195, 1.16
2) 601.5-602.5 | 0.072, 1.19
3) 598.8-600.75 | 0.088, 1.22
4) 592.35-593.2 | 0.114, 1.08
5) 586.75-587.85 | 0.134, 1.09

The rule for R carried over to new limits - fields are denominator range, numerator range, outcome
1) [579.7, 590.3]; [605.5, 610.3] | 1.30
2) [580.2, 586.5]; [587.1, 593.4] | 0.80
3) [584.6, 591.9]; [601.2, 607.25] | 1.38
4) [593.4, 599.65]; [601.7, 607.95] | 1.14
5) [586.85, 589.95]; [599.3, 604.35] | 1.56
